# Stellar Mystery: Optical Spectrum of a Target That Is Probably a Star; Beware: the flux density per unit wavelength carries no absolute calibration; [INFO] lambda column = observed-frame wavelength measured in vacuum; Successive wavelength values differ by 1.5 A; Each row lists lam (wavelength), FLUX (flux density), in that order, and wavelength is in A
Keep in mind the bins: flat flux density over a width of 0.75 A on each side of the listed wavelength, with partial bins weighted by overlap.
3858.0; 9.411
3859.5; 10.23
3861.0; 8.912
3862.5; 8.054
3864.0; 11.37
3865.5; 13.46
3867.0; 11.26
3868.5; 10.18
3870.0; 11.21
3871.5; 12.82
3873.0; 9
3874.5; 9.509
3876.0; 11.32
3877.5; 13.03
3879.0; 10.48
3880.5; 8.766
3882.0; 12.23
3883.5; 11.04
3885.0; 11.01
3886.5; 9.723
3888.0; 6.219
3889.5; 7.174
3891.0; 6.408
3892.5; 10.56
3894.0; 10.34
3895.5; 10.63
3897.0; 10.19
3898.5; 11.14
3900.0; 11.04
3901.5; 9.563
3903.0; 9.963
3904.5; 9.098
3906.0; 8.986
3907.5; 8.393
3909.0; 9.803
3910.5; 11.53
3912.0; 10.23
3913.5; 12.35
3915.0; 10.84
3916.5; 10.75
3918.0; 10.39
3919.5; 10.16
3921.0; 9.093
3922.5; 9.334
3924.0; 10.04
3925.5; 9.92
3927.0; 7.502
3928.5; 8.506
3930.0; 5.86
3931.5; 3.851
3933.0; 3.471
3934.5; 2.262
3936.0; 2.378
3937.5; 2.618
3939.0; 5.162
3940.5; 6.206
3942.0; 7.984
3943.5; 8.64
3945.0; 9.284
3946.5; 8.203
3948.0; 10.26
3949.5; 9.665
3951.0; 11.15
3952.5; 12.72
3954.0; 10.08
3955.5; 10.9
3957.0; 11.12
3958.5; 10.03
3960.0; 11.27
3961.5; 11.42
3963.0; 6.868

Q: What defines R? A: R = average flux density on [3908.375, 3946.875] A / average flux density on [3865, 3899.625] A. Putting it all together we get 0.8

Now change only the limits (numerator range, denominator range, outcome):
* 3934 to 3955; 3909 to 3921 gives 0.72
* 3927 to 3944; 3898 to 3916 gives 0.51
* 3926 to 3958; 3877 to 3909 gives 0.77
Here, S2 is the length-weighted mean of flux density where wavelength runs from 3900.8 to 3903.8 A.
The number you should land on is 9.76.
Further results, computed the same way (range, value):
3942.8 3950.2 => 9.21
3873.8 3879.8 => 11.1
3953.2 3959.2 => 10.6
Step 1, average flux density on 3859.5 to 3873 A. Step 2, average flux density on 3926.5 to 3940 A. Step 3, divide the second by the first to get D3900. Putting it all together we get 0.43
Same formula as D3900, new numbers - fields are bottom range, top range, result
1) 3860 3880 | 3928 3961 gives 0.73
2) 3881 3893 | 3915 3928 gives 1.05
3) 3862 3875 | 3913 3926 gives 0.95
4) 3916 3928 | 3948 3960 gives 1.13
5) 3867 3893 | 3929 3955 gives 0.70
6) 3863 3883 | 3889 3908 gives 0.86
